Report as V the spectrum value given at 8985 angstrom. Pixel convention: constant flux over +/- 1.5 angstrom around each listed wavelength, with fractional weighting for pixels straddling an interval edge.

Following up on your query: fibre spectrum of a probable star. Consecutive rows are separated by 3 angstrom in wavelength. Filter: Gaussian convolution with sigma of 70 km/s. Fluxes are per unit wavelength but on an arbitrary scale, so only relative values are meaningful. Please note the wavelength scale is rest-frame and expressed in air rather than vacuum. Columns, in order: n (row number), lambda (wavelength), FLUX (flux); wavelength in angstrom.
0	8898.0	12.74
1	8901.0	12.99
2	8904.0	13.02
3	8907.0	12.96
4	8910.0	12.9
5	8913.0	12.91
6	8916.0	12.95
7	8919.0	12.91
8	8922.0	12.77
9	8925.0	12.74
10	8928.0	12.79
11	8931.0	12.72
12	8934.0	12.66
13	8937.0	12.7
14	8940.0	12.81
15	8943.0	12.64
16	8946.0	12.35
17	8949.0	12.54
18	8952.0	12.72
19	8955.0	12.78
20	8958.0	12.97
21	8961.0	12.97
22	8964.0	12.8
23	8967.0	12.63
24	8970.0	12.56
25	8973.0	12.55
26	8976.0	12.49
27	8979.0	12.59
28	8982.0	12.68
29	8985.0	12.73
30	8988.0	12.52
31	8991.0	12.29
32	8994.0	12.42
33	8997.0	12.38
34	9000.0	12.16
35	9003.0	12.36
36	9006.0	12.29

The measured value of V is 12.73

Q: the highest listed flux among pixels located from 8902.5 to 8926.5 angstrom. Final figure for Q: 13.02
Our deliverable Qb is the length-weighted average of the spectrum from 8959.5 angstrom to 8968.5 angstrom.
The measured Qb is 12.8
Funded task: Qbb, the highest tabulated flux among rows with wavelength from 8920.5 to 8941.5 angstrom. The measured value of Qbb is 12.81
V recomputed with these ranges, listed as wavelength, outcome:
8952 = 12.72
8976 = 12.49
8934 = 12.66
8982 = 12.68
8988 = 12.52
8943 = 12.64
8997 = 12.38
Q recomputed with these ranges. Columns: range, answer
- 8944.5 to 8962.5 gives 12.97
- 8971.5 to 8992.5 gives 12.73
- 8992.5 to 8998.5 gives 12.42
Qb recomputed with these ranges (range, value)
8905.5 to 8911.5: 12.9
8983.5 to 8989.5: 12.6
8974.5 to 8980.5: 12.5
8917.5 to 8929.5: 12.8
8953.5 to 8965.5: 12.9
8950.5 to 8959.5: 12.8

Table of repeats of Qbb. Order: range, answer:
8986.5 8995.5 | 12.52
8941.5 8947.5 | 12.64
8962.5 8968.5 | 12.8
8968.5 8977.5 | 12.56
